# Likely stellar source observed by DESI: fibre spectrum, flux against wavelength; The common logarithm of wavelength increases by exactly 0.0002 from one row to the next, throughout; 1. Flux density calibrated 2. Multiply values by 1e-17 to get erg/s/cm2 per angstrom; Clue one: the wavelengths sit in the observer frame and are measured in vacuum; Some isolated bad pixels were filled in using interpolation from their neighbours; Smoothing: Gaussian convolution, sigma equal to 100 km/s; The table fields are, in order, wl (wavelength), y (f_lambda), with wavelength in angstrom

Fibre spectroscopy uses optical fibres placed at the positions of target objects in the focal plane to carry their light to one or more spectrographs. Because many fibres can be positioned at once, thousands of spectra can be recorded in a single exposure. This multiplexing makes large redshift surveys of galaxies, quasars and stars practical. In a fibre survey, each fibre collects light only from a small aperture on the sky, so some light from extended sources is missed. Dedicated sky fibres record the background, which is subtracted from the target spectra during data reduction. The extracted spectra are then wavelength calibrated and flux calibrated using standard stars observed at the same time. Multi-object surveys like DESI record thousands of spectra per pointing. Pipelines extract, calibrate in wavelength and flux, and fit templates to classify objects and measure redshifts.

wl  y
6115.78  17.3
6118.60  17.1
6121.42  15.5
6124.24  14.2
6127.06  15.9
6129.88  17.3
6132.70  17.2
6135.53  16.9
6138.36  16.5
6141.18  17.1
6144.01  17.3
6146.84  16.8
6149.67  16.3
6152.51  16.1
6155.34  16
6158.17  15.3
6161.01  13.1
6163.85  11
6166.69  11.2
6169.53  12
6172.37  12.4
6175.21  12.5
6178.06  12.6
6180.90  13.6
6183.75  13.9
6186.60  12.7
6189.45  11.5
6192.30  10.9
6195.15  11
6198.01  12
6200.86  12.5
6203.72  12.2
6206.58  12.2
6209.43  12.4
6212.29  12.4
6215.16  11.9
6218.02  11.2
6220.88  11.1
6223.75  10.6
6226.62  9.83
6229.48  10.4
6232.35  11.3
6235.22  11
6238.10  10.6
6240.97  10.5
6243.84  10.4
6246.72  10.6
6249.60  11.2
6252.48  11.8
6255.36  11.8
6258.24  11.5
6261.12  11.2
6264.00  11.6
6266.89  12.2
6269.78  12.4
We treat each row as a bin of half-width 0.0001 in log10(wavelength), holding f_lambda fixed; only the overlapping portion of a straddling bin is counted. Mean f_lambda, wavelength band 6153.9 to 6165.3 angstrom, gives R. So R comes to 13.9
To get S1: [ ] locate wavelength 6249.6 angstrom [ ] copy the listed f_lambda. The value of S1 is 11.2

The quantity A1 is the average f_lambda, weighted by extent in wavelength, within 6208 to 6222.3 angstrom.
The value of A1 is 11.8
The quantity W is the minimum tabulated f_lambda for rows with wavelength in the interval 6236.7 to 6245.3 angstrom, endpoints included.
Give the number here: 10.4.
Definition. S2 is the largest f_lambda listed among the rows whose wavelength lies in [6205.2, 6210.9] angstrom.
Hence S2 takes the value 12.4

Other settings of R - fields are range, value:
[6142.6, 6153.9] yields 16.6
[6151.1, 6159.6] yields 15.8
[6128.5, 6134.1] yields 17.3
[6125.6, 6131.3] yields 16.6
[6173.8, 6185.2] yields 13.1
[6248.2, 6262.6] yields 11.5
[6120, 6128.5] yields 15.2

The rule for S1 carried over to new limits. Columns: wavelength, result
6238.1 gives 10.6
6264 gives 11.6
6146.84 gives 16.8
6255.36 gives 11.8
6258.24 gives 11.5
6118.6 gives 17.1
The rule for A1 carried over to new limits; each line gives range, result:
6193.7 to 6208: 12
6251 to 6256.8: 11.8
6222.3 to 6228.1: 10.2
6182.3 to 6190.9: 12.7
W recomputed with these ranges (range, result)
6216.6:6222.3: 11.1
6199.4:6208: 12.2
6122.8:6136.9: 14.2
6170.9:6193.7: 10.9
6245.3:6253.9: 10.6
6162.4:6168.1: 11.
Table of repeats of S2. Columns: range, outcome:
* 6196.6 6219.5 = 12.5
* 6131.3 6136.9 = 17.2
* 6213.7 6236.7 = 11.9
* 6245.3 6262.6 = 11.8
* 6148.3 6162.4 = 16.3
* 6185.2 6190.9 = 12.7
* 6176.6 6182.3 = 13.6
